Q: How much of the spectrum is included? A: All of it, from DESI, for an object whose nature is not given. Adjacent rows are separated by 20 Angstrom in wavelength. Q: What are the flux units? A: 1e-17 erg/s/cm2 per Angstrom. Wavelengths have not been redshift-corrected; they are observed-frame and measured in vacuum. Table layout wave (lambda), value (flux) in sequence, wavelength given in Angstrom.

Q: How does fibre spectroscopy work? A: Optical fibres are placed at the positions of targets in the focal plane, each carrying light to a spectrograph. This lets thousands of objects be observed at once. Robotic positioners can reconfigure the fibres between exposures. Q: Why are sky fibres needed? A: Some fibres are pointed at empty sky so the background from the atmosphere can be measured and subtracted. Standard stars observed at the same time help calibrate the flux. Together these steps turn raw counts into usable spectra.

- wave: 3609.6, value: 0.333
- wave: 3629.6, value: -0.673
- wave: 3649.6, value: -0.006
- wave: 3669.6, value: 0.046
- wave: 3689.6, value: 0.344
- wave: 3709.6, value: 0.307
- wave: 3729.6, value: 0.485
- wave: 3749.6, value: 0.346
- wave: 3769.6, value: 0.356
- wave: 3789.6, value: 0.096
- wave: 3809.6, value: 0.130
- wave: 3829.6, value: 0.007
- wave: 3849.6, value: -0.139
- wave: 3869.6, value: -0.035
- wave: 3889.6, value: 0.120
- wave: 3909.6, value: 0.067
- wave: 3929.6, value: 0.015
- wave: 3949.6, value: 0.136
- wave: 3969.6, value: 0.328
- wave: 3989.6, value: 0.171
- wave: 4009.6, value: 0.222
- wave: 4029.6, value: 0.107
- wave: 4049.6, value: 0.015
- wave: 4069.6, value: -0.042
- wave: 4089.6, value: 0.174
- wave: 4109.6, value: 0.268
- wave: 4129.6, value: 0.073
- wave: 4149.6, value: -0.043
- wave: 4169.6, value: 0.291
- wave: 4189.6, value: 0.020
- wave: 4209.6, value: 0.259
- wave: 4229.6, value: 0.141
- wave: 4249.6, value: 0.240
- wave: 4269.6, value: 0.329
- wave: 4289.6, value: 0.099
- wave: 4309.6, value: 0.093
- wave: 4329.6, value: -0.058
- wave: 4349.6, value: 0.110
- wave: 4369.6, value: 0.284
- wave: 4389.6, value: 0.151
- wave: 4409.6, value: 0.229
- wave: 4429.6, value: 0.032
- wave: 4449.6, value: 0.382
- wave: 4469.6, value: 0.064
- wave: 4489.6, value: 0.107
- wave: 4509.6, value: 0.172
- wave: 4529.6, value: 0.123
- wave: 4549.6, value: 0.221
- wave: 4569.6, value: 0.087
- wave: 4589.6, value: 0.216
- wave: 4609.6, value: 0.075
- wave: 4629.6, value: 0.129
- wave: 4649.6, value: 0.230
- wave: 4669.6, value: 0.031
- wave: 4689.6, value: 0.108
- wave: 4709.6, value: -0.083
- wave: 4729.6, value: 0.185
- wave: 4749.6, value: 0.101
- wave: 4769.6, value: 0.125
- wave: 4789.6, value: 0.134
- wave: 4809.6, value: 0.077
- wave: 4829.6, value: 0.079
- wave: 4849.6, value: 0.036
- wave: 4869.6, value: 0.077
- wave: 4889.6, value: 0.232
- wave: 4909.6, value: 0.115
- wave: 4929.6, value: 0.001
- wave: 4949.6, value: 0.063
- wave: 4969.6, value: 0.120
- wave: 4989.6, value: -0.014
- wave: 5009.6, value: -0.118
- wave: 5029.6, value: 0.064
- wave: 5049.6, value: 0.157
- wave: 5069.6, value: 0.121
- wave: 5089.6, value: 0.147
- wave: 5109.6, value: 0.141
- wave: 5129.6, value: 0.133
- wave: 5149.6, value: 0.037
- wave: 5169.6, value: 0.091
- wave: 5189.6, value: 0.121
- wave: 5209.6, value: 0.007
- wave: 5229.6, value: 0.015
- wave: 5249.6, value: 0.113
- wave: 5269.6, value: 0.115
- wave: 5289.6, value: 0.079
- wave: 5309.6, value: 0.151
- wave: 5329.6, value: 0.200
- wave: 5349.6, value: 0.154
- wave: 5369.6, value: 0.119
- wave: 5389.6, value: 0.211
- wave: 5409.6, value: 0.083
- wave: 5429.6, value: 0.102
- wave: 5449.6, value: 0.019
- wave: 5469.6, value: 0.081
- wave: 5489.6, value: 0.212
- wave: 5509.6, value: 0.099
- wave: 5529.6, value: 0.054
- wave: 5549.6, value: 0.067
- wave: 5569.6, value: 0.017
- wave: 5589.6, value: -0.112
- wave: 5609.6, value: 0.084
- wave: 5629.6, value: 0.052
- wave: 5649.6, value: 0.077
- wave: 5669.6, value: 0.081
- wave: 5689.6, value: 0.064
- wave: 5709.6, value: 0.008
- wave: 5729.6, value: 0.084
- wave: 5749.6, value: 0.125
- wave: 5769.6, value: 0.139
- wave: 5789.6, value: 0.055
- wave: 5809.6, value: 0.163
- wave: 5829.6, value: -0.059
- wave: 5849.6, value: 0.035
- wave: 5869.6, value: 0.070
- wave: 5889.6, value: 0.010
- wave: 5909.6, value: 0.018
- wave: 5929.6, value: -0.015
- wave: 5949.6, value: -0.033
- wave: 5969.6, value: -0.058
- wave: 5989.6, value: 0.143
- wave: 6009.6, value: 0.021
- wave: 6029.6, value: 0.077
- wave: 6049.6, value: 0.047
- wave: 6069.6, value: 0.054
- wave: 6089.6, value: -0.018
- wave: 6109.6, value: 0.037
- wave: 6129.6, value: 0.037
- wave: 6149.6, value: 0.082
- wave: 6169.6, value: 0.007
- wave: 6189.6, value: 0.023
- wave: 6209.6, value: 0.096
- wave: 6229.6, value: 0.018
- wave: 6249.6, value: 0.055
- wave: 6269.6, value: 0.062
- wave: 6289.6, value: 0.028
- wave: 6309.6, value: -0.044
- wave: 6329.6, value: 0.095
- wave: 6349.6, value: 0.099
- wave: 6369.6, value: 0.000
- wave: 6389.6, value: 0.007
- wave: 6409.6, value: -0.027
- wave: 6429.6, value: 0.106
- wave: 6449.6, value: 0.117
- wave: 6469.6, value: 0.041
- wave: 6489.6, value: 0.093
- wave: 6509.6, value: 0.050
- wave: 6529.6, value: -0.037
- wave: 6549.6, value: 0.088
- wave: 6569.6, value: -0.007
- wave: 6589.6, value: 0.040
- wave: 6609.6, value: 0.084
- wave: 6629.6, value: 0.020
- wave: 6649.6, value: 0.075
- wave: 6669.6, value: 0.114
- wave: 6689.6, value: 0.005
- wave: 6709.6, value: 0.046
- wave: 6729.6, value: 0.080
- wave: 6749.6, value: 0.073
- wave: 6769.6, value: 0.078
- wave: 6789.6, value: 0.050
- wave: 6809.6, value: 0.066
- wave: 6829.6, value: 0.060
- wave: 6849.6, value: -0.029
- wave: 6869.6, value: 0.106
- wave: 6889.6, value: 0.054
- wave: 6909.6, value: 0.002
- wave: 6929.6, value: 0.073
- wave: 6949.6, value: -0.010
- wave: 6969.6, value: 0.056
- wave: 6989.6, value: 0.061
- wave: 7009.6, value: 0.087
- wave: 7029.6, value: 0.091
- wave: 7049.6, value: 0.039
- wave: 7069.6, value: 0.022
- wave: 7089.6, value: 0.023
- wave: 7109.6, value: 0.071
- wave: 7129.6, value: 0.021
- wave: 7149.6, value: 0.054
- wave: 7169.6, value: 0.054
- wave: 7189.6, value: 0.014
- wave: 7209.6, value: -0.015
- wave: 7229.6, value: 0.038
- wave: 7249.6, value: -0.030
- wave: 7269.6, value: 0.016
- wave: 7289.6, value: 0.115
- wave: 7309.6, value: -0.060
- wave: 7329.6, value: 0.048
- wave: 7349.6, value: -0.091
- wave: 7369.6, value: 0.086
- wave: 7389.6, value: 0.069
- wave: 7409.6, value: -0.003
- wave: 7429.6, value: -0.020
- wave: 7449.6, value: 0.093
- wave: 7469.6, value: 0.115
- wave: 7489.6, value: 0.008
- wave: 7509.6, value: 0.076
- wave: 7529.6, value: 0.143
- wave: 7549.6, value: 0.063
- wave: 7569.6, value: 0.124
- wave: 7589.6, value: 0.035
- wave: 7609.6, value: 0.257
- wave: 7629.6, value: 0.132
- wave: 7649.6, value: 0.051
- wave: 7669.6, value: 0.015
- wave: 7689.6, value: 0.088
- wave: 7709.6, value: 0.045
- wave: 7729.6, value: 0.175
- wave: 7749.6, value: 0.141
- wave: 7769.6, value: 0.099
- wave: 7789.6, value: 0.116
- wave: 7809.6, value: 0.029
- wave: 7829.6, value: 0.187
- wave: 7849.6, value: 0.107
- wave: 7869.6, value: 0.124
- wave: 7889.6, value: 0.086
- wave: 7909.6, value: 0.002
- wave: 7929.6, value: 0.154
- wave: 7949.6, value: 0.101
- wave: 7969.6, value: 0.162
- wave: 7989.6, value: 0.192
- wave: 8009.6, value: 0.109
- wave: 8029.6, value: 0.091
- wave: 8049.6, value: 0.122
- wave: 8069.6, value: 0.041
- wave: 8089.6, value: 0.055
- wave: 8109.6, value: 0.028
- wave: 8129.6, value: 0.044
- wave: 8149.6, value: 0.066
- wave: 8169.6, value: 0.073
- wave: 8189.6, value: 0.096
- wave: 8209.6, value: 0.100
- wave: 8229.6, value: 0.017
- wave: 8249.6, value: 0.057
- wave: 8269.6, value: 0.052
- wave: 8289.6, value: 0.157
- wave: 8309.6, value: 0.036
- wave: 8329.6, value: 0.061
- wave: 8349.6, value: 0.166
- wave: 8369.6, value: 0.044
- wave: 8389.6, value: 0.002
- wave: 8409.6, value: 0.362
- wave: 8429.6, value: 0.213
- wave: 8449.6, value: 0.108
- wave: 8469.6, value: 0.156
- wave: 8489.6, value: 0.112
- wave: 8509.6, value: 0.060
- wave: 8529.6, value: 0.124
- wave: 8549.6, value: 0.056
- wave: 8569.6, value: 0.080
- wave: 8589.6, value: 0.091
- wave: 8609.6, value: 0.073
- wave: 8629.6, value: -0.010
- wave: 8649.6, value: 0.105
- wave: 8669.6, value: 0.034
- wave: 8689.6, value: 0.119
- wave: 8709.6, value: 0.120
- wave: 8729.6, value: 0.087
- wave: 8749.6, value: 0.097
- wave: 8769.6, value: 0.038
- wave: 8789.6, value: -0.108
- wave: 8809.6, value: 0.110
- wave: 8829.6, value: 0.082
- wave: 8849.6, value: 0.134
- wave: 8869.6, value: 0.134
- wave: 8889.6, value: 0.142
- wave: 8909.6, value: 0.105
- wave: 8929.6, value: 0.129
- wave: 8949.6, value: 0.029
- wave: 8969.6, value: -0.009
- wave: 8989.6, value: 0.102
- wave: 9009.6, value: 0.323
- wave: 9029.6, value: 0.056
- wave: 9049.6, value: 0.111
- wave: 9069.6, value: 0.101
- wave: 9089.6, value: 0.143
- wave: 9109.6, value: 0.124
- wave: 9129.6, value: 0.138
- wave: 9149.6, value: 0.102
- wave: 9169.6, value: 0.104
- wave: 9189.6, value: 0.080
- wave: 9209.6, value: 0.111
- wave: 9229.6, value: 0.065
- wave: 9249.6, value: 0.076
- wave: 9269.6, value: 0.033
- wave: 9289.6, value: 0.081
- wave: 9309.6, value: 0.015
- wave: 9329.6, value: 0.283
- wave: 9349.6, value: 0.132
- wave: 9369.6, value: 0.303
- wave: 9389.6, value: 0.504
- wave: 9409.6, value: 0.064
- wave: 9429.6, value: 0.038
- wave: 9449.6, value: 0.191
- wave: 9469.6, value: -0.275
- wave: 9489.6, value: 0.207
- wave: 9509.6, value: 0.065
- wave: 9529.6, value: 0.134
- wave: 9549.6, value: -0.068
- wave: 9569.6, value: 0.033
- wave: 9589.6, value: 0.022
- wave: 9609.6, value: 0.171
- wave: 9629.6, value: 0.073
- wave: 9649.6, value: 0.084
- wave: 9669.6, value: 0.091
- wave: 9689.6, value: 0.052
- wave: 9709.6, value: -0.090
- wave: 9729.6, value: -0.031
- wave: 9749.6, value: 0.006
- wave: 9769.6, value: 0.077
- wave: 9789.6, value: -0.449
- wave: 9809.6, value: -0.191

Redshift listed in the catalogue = 1.255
